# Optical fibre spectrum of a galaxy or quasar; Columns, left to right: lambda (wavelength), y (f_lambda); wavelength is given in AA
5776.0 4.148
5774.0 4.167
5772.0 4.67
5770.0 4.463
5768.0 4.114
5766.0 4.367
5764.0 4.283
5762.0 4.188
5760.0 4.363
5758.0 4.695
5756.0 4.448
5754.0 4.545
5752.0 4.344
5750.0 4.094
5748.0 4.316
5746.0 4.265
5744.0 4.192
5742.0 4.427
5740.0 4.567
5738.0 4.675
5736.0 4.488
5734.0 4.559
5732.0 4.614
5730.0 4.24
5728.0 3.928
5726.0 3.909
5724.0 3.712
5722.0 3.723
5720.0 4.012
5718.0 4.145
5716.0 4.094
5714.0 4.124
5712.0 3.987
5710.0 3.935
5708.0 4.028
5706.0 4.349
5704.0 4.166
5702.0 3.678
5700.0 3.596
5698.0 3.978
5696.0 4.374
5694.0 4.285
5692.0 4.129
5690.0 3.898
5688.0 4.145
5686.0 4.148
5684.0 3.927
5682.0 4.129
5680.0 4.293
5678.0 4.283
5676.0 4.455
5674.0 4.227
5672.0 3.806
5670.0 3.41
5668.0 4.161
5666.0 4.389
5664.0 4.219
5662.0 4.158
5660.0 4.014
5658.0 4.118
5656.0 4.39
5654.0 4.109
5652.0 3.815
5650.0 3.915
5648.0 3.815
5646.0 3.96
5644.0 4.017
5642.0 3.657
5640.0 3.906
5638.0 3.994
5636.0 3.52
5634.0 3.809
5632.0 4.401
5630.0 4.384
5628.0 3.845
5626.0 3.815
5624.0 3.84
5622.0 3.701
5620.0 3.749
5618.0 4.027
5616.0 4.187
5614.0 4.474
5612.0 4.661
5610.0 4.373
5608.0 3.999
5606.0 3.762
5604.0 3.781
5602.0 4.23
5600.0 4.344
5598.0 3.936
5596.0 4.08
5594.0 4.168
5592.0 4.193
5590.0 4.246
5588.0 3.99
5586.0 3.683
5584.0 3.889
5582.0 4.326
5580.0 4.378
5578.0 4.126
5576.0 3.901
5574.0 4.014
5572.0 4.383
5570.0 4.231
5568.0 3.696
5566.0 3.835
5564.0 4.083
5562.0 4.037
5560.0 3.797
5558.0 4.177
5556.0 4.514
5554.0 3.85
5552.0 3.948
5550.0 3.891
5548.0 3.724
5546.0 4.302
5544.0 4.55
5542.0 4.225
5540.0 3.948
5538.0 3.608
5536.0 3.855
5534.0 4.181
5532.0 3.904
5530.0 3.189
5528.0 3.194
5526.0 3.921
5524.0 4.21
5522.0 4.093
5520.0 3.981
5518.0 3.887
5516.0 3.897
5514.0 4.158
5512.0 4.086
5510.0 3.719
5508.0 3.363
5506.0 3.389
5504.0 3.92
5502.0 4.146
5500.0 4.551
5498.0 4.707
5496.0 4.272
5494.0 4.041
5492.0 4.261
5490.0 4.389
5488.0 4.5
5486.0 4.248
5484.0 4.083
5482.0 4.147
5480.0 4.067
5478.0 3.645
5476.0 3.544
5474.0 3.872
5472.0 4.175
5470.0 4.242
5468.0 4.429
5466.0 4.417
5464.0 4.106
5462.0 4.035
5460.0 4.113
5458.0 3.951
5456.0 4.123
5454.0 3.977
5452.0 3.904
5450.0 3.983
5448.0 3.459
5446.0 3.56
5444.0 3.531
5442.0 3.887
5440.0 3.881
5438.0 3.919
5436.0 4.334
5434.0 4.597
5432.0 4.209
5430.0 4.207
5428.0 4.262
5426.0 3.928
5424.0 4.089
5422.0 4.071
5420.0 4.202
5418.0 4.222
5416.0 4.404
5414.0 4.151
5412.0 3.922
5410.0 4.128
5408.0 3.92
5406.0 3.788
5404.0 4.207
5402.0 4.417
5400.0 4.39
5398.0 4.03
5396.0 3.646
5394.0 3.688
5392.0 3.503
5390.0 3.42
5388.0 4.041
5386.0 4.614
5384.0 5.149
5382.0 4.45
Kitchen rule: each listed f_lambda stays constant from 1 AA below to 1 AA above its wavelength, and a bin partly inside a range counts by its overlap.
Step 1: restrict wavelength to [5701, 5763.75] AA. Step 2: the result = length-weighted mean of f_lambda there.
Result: 4.22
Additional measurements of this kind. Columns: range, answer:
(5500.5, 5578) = 3.95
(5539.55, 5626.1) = 4.07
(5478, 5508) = 4.15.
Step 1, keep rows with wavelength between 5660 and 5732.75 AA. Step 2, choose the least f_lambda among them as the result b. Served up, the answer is 3.41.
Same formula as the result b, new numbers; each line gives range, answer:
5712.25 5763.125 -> 3.712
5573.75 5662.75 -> 3.52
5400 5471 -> 3.459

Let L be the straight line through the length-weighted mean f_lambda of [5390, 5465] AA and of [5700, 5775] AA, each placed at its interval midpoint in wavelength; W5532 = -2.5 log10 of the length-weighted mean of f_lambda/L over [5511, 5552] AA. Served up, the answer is 0.04 mag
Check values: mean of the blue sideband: 4.01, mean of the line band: 3.94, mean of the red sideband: 4.23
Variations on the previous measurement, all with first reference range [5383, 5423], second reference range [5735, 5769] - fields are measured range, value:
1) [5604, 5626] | 0.056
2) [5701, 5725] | 0.091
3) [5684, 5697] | 0.046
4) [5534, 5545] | 0.041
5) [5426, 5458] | 0.038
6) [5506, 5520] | 0.097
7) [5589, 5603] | 0.020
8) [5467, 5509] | 0.018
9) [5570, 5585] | 0.022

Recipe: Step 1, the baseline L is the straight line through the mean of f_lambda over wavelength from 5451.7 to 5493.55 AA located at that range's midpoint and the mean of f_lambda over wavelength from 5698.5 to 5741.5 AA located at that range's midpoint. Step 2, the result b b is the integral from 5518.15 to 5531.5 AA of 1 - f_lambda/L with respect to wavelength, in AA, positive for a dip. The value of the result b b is 1.1 AA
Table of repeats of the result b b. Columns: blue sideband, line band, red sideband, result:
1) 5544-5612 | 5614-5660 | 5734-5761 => 2.51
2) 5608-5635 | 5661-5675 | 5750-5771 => 0.44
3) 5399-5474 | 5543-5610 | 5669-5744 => 0.57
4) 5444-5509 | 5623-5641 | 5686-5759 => 0.81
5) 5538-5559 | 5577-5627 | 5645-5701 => 0.06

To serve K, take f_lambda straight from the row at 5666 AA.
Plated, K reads 4.389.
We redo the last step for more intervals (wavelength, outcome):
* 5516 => 3.897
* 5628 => 3.845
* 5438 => 3.919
